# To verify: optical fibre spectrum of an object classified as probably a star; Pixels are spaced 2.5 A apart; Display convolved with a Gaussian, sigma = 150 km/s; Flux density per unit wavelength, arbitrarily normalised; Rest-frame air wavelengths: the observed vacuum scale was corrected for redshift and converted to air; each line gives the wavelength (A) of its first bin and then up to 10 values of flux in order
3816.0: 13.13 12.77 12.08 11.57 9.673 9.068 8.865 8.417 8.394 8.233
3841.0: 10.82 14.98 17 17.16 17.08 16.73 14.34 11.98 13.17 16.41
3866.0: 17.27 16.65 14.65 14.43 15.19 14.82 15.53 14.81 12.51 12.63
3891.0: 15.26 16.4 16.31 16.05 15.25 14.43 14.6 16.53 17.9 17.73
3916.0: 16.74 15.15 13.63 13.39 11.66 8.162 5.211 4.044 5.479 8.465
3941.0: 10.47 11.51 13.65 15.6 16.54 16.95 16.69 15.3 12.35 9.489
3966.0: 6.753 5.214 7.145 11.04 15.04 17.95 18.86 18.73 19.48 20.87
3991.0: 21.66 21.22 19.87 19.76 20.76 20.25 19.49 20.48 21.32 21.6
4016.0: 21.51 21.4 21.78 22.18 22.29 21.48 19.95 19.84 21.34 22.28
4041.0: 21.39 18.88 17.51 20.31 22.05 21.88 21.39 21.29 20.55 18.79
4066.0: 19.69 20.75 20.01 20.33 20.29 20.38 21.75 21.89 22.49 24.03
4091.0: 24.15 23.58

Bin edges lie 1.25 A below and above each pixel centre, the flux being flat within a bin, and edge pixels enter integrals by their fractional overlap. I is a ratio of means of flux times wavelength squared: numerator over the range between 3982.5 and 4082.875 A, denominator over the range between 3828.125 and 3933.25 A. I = 1.6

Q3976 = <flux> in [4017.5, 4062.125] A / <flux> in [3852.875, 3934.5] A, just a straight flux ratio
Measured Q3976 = 1.47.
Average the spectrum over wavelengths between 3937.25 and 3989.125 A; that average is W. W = 13.6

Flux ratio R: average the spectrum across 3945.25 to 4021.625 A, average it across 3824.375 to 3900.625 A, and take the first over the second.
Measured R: 1.23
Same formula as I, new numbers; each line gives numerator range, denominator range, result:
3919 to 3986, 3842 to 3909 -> 0.83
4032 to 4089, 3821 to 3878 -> 1.74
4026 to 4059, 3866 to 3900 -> 1.49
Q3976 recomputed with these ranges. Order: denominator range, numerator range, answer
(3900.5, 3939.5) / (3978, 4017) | 1.64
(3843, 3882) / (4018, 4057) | 1.36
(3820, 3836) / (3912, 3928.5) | 1.46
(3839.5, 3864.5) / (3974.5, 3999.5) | 1.29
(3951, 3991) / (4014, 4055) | 1.46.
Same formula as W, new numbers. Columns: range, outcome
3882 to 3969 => 13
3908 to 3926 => 15.5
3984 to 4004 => 20.4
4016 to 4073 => 20.8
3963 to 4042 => 18.6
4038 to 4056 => 20.6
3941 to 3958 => 14.8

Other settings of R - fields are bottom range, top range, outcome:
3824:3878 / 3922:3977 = 0.82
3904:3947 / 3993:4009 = 1.68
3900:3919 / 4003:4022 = 1.31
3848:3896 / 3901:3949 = 0.82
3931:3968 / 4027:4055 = 1.83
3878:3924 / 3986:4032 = 1.37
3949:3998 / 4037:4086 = 1.34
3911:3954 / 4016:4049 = 1.72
